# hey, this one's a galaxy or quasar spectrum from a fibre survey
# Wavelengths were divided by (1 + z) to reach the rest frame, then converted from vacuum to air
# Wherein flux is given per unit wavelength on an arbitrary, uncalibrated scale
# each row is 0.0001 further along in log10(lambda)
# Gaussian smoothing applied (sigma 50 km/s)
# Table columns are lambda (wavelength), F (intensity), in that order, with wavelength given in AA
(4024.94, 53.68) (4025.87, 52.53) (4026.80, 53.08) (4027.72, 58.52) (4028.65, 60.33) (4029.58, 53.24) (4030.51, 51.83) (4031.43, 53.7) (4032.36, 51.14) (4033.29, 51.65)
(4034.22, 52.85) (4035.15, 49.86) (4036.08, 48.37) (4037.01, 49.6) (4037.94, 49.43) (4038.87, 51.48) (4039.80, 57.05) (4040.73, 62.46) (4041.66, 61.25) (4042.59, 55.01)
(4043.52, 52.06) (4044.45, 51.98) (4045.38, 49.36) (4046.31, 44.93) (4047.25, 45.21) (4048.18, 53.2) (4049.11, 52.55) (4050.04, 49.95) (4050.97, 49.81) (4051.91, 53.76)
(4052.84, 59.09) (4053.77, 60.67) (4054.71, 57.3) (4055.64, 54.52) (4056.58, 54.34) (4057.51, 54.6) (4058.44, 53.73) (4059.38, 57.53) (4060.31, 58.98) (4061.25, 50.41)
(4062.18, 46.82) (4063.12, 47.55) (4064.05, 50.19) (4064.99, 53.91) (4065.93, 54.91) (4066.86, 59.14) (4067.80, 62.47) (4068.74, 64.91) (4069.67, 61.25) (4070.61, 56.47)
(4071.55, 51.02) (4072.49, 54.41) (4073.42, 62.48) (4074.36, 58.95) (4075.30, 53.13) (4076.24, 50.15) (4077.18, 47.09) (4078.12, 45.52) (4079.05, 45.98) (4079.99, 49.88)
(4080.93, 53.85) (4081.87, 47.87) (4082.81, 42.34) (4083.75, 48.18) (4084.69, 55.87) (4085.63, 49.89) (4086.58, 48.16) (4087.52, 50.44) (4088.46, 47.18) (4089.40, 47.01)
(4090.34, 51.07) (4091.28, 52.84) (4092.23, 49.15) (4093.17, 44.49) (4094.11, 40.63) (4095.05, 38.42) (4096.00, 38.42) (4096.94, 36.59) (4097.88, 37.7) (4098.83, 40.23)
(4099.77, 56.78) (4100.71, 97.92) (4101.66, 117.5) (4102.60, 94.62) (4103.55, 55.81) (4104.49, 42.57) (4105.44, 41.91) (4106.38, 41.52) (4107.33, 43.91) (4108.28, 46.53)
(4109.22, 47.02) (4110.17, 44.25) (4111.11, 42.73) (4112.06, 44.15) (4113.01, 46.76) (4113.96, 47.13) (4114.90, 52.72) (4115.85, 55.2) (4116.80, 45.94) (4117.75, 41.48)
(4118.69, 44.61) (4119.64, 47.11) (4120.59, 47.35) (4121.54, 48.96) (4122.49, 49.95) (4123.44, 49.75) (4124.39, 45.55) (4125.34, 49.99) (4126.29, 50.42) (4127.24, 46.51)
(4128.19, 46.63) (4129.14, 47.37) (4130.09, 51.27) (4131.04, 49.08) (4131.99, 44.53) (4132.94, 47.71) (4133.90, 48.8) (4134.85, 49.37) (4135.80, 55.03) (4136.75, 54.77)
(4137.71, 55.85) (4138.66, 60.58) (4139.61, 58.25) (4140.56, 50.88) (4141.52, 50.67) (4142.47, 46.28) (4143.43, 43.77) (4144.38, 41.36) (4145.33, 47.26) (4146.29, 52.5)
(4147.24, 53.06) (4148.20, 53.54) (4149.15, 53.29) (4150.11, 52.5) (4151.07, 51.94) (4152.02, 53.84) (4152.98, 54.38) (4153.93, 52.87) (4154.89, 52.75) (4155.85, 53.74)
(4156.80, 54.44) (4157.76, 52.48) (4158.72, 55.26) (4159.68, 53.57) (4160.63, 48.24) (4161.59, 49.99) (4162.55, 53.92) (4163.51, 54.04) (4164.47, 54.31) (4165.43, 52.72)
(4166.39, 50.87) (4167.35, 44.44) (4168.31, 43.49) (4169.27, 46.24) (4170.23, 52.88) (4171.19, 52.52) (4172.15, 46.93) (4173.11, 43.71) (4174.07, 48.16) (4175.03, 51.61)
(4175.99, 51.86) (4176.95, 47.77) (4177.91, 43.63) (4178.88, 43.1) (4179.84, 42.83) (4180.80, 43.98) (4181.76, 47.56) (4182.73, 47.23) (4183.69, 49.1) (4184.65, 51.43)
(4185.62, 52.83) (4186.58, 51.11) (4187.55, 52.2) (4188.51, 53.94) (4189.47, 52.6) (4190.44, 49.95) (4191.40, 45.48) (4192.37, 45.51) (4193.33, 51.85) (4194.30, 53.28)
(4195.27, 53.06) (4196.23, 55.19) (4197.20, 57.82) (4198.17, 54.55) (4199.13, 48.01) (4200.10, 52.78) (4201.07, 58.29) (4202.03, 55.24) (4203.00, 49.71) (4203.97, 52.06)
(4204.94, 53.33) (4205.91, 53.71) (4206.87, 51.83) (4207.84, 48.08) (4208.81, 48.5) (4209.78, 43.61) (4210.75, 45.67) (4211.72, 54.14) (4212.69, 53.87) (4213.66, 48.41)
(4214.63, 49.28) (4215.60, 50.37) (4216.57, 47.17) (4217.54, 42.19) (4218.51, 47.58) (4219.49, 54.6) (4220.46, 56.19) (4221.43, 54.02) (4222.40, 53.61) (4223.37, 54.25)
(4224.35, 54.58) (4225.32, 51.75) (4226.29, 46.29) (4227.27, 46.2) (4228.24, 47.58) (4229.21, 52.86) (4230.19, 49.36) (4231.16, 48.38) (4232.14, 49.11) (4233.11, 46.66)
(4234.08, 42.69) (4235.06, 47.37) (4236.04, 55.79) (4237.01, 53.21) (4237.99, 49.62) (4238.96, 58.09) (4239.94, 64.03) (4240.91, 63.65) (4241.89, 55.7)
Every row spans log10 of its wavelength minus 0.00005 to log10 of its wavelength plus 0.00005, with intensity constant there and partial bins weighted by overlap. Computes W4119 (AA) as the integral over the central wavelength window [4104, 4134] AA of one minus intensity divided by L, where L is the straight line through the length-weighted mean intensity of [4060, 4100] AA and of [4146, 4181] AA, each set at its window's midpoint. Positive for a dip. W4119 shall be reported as 2.1 AA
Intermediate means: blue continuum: 50.2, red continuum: 50.5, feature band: 46.8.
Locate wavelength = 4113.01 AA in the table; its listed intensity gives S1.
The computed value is 46.76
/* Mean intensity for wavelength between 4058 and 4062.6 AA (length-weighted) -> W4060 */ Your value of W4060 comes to 53.6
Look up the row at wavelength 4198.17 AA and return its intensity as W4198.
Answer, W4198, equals 54.55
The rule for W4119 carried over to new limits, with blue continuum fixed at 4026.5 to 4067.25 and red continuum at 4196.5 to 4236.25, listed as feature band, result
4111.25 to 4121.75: 1.01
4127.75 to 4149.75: 0.57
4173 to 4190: 0.83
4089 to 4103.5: -1.03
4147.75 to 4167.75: -0.38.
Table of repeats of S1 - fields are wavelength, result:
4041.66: 61.25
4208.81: 48.5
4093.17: 44.49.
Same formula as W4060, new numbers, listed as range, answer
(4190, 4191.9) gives 47.7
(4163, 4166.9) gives 52.9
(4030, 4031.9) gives 52.9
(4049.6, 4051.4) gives 50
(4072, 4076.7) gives 55.8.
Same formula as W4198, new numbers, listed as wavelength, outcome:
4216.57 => 47.17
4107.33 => 43.91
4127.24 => 46.51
